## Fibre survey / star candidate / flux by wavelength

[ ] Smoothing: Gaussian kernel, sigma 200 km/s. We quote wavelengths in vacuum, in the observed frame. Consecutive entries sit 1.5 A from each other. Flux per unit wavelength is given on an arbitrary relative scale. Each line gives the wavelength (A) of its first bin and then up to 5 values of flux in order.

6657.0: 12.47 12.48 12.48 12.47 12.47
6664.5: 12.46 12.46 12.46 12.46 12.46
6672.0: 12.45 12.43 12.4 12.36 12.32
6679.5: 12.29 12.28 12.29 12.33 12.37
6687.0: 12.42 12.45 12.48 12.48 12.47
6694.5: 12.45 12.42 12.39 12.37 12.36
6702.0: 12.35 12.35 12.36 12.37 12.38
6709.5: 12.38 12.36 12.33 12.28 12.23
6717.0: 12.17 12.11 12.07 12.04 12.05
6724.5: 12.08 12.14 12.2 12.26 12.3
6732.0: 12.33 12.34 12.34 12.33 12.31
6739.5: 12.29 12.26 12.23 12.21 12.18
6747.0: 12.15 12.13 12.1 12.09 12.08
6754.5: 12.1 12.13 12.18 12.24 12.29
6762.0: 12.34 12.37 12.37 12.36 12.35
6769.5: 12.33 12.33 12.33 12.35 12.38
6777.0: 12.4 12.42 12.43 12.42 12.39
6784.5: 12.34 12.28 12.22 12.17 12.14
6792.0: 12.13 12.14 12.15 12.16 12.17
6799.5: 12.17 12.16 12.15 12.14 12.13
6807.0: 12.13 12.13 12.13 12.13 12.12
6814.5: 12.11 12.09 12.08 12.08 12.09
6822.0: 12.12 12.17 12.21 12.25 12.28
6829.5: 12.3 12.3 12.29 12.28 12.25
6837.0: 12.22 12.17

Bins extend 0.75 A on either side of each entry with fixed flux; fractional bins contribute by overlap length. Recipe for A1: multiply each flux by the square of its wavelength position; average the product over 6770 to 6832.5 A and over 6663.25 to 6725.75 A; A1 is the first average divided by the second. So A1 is 1.0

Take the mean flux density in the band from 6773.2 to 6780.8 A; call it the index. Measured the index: 12.4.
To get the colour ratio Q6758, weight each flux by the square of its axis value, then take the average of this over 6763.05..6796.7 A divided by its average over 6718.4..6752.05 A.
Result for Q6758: 1.0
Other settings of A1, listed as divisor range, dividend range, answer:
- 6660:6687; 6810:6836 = 1.03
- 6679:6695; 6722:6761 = 1.00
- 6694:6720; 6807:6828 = 1.02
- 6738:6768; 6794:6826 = 1.01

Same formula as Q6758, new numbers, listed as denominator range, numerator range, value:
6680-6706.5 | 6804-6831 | 1.02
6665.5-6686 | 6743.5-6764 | 1.01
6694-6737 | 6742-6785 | 1.01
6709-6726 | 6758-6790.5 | 1.03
